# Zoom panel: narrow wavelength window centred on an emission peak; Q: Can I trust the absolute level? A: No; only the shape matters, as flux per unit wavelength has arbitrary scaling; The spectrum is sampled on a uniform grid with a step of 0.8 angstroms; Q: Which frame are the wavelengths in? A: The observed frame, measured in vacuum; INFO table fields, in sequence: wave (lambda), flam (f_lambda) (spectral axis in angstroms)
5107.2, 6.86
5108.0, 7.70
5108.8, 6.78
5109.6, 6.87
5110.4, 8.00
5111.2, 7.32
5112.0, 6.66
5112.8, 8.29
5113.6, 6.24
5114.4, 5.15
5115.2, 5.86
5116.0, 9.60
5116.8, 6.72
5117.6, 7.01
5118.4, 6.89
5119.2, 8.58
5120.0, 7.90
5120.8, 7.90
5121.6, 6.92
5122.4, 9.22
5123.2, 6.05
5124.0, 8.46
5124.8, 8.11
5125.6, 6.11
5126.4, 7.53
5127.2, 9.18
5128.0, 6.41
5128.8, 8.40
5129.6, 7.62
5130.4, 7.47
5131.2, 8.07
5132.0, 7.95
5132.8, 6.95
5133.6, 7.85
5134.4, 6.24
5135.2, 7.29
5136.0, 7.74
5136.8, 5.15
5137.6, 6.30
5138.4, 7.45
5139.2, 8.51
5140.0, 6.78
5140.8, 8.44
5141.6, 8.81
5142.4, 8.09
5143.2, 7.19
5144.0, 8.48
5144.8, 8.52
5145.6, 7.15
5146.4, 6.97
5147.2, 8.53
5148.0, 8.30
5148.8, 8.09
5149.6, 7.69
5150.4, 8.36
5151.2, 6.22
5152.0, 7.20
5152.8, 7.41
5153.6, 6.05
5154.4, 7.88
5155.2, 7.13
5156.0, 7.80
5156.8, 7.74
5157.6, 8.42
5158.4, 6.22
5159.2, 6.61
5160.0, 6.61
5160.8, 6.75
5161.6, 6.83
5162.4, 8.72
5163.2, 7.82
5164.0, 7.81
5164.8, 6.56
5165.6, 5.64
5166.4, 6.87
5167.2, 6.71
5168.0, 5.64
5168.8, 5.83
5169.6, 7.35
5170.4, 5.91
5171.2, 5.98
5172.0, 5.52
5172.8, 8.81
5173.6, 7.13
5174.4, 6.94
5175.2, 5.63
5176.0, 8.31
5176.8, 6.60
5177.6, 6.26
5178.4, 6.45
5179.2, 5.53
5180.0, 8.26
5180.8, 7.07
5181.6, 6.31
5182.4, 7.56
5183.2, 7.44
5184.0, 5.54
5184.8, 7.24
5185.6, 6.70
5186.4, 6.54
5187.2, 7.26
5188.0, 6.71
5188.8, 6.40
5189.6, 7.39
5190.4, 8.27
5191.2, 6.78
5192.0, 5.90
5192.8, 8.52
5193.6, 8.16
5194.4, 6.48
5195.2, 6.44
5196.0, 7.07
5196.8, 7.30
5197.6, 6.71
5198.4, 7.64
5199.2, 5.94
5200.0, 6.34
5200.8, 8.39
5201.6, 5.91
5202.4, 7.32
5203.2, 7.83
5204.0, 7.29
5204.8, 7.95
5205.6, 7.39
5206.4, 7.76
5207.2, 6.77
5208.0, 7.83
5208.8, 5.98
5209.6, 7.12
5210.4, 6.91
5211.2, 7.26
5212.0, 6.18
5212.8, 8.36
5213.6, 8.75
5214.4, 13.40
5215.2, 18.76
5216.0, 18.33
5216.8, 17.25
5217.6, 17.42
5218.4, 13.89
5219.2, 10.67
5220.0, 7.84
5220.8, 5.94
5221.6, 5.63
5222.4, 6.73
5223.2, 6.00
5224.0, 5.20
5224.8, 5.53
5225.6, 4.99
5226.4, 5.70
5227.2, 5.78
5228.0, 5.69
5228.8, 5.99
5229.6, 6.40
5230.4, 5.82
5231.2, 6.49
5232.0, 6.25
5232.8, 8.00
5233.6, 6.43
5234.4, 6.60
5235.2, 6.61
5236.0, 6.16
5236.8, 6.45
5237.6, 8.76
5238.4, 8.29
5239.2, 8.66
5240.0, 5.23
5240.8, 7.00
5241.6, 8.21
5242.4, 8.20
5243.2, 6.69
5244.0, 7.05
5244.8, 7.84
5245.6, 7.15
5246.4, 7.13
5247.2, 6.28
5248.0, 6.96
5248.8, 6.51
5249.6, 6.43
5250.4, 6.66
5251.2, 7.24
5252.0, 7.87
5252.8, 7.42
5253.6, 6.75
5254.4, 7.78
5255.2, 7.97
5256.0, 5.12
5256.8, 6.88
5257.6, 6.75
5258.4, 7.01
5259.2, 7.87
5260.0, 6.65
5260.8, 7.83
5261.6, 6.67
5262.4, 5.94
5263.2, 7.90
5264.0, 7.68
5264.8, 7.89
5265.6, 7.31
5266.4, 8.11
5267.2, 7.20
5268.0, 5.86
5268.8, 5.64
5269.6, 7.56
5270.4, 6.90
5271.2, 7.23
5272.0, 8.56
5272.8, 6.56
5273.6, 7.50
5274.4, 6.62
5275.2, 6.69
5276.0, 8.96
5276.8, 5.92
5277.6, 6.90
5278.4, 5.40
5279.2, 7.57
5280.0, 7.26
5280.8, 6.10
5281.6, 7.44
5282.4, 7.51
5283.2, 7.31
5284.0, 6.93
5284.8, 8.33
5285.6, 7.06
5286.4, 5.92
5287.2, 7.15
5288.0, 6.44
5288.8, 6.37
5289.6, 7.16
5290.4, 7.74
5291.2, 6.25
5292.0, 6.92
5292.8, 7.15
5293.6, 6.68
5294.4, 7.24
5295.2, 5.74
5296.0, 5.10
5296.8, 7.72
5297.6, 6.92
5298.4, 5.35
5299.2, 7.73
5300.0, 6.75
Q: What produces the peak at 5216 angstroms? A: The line H-gamma 4340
